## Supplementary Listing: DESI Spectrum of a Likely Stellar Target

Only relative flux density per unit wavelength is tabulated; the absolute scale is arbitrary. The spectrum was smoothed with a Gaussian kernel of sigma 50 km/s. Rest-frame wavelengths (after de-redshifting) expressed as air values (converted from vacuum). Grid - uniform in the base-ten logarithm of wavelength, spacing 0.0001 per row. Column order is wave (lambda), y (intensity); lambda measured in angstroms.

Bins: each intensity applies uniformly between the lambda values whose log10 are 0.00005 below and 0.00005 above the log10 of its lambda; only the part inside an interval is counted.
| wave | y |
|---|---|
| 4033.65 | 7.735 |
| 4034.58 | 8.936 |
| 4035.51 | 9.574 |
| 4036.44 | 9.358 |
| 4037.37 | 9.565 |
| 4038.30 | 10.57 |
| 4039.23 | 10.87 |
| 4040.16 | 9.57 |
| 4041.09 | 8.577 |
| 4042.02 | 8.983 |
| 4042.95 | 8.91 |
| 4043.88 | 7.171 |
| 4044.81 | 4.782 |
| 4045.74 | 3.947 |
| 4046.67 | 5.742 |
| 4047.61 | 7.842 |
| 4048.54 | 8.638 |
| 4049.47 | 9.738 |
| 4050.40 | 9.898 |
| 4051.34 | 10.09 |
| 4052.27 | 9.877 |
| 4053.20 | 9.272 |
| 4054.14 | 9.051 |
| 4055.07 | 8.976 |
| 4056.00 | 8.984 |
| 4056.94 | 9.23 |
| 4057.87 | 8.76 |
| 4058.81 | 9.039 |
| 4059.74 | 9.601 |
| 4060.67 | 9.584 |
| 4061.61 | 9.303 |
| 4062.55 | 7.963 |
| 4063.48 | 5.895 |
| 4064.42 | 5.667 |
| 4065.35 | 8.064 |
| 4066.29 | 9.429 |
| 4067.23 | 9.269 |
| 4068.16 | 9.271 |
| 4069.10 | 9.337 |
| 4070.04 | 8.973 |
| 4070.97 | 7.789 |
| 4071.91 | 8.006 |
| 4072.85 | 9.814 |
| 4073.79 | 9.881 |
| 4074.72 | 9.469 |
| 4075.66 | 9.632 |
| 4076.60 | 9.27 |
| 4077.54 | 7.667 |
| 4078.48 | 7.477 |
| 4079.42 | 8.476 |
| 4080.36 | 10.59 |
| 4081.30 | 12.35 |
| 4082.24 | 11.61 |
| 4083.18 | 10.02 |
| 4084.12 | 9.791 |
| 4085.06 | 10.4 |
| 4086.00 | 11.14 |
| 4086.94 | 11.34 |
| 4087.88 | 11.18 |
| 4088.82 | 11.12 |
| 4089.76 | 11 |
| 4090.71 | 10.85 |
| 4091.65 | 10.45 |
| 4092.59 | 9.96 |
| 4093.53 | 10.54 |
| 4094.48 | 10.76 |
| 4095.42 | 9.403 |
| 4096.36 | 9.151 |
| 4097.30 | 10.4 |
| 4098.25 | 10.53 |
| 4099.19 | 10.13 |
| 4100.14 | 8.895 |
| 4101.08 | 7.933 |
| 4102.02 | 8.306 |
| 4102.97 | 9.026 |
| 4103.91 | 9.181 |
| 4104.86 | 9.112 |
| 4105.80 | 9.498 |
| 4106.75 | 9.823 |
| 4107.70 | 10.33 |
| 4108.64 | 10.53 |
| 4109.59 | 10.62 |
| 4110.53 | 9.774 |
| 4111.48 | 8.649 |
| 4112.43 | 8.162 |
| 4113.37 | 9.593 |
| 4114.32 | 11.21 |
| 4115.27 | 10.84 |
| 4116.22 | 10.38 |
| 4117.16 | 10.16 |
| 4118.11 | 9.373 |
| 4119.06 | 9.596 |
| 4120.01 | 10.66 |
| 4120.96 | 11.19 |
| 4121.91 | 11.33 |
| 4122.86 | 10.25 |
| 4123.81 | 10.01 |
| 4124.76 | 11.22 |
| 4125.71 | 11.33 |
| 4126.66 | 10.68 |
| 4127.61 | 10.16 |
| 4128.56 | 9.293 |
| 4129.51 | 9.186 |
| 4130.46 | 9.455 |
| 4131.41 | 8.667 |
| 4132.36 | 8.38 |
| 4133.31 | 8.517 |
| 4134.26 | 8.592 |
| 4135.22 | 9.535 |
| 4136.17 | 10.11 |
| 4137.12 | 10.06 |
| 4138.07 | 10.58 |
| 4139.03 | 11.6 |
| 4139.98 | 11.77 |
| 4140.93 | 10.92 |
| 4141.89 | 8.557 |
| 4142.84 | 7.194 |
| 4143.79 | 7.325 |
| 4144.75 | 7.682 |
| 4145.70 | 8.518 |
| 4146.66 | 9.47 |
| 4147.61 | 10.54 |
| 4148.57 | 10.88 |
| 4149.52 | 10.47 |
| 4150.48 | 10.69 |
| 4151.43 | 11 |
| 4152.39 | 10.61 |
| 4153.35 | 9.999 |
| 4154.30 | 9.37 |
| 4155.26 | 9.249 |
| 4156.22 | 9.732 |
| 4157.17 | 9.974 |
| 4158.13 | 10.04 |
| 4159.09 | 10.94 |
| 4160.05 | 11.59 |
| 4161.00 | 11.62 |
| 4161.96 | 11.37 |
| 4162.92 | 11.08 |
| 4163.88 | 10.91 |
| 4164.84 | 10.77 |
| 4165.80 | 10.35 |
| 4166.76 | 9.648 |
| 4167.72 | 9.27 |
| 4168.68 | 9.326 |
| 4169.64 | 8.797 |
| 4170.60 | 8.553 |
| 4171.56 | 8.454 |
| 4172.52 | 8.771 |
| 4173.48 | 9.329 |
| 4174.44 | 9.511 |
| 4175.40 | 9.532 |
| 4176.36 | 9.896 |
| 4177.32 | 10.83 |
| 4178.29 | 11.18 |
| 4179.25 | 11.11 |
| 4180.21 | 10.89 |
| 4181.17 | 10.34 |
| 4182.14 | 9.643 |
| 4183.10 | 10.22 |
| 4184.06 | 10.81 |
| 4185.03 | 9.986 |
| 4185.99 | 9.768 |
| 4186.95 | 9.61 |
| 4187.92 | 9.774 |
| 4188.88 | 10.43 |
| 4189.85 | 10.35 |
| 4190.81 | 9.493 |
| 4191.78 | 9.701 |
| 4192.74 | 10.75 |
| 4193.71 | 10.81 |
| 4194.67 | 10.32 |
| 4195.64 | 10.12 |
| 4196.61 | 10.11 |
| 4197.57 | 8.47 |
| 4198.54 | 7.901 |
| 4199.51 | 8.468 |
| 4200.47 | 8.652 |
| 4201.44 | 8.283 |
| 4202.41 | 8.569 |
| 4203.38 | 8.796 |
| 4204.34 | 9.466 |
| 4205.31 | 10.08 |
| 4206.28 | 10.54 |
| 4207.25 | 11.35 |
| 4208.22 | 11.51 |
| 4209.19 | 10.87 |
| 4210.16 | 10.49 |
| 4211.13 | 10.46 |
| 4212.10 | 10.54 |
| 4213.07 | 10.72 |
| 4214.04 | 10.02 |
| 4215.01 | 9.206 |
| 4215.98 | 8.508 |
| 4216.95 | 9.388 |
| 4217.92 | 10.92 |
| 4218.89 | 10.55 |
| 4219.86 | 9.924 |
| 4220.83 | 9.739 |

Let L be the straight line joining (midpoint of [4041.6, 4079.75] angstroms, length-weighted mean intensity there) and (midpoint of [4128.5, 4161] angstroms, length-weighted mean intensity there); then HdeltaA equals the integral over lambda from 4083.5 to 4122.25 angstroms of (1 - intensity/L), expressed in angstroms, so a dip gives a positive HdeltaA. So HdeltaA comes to -3.92 angstroms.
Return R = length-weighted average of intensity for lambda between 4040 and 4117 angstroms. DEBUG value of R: 9.29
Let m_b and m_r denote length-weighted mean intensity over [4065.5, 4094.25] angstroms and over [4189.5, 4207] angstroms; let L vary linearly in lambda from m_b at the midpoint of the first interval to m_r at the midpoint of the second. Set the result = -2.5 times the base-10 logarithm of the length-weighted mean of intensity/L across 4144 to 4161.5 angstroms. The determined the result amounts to -0.049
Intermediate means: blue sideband 9.86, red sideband 9.51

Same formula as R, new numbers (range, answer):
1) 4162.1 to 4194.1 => 10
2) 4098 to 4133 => 9.81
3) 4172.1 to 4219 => 9.94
